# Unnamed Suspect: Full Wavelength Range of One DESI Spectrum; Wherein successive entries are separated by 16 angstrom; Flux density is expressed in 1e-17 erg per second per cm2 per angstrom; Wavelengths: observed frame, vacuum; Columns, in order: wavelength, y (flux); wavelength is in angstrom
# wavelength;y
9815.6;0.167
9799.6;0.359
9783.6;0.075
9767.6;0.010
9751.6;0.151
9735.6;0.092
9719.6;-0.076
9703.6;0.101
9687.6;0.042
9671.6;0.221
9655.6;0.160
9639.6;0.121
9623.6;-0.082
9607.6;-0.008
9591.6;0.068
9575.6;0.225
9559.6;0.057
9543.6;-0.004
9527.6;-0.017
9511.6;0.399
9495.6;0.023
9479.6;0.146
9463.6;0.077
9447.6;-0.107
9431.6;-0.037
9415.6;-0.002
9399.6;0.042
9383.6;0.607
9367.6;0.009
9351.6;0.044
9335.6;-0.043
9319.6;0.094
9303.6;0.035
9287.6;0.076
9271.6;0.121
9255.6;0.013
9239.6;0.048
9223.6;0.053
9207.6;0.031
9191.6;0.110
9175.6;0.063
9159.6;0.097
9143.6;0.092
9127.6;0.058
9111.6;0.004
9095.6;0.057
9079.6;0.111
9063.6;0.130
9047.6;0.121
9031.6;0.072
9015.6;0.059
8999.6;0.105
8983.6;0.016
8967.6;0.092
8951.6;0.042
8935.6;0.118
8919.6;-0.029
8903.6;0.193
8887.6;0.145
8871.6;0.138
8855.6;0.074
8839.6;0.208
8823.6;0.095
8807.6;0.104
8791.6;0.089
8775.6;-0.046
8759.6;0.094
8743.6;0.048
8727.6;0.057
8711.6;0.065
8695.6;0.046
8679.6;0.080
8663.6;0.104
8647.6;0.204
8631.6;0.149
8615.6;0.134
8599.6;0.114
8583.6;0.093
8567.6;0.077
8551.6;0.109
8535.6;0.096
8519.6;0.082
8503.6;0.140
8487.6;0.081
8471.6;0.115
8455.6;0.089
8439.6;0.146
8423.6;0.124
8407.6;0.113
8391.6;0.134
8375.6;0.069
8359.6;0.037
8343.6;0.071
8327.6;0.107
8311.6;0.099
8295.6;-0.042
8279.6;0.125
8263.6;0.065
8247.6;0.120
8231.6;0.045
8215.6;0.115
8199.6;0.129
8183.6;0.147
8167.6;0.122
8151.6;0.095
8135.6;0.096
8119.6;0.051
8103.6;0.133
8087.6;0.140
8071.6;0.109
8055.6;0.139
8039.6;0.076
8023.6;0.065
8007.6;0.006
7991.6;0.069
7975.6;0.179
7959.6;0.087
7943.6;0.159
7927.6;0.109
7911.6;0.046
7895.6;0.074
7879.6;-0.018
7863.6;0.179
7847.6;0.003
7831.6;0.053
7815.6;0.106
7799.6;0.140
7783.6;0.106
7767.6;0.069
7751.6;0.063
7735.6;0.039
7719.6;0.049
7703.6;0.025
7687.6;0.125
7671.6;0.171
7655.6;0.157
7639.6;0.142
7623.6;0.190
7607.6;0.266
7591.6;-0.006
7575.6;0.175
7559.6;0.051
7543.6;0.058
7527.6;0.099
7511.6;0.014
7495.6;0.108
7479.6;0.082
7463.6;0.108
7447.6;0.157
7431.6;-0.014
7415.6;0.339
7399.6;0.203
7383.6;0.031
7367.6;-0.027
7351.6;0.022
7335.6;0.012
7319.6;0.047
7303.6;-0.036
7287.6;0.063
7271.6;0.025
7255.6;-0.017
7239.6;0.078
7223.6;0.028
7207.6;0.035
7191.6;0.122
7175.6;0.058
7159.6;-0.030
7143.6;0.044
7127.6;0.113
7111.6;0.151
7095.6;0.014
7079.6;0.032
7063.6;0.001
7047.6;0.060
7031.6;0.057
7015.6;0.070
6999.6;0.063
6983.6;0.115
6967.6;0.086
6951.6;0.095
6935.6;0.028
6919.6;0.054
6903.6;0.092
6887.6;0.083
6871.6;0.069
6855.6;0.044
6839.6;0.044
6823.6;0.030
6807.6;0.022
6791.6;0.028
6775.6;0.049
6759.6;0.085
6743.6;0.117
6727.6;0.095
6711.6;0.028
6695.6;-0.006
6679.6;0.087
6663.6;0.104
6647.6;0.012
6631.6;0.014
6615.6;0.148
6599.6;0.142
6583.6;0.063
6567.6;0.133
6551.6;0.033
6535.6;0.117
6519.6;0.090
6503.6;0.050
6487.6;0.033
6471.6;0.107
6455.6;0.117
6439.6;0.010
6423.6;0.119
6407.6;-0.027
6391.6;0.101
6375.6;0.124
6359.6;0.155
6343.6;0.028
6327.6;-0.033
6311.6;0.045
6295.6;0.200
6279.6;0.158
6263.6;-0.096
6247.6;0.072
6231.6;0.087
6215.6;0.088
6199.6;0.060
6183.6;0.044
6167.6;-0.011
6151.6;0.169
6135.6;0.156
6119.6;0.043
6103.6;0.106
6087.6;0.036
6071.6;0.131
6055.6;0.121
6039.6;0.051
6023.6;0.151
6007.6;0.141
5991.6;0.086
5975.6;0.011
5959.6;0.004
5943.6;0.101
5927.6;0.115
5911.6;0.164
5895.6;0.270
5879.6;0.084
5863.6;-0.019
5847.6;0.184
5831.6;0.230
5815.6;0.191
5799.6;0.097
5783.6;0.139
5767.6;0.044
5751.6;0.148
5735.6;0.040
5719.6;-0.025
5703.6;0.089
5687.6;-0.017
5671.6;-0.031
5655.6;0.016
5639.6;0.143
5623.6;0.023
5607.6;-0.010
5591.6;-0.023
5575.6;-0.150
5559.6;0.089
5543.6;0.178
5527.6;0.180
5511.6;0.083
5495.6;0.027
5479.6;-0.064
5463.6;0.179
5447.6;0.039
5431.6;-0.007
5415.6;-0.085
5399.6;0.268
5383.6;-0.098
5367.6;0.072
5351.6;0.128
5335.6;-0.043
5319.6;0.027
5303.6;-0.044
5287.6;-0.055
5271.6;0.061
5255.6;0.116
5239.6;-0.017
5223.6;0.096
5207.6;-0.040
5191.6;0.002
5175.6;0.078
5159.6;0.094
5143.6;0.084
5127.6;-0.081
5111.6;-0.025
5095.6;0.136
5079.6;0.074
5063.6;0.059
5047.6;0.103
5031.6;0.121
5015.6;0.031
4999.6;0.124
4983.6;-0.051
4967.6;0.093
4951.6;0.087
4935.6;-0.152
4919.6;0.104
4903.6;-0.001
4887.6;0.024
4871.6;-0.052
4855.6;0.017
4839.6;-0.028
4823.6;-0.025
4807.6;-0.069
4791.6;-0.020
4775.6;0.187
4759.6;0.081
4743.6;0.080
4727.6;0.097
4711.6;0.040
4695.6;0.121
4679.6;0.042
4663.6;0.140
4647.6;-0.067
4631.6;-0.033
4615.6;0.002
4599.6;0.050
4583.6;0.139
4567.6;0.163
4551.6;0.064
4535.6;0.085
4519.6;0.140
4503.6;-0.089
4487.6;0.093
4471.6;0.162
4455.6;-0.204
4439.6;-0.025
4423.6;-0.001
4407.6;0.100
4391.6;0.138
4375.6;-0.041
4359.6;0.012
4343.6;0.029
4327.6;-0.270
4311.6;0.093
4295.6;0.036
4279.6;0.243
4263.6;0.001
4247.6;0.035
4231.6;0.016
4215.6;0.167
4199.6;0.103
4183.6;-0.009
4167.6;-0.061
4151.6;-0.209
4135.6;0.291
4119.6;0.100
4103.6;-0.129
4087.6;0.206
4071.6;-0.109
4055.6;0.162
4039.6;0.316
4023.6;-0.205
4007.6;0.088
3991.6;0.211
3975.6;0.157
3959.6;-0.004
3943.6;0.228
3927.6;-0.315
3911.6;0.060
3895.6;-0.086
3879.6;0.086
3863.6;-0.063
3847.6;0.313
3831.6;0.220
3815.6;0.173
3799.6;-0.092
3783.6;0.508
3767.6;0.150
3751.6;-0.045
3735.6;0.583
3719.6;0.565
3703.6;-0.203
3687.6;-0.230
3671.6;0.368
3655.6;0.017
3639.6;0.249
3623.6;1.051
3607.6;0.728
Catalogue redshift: 0.987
